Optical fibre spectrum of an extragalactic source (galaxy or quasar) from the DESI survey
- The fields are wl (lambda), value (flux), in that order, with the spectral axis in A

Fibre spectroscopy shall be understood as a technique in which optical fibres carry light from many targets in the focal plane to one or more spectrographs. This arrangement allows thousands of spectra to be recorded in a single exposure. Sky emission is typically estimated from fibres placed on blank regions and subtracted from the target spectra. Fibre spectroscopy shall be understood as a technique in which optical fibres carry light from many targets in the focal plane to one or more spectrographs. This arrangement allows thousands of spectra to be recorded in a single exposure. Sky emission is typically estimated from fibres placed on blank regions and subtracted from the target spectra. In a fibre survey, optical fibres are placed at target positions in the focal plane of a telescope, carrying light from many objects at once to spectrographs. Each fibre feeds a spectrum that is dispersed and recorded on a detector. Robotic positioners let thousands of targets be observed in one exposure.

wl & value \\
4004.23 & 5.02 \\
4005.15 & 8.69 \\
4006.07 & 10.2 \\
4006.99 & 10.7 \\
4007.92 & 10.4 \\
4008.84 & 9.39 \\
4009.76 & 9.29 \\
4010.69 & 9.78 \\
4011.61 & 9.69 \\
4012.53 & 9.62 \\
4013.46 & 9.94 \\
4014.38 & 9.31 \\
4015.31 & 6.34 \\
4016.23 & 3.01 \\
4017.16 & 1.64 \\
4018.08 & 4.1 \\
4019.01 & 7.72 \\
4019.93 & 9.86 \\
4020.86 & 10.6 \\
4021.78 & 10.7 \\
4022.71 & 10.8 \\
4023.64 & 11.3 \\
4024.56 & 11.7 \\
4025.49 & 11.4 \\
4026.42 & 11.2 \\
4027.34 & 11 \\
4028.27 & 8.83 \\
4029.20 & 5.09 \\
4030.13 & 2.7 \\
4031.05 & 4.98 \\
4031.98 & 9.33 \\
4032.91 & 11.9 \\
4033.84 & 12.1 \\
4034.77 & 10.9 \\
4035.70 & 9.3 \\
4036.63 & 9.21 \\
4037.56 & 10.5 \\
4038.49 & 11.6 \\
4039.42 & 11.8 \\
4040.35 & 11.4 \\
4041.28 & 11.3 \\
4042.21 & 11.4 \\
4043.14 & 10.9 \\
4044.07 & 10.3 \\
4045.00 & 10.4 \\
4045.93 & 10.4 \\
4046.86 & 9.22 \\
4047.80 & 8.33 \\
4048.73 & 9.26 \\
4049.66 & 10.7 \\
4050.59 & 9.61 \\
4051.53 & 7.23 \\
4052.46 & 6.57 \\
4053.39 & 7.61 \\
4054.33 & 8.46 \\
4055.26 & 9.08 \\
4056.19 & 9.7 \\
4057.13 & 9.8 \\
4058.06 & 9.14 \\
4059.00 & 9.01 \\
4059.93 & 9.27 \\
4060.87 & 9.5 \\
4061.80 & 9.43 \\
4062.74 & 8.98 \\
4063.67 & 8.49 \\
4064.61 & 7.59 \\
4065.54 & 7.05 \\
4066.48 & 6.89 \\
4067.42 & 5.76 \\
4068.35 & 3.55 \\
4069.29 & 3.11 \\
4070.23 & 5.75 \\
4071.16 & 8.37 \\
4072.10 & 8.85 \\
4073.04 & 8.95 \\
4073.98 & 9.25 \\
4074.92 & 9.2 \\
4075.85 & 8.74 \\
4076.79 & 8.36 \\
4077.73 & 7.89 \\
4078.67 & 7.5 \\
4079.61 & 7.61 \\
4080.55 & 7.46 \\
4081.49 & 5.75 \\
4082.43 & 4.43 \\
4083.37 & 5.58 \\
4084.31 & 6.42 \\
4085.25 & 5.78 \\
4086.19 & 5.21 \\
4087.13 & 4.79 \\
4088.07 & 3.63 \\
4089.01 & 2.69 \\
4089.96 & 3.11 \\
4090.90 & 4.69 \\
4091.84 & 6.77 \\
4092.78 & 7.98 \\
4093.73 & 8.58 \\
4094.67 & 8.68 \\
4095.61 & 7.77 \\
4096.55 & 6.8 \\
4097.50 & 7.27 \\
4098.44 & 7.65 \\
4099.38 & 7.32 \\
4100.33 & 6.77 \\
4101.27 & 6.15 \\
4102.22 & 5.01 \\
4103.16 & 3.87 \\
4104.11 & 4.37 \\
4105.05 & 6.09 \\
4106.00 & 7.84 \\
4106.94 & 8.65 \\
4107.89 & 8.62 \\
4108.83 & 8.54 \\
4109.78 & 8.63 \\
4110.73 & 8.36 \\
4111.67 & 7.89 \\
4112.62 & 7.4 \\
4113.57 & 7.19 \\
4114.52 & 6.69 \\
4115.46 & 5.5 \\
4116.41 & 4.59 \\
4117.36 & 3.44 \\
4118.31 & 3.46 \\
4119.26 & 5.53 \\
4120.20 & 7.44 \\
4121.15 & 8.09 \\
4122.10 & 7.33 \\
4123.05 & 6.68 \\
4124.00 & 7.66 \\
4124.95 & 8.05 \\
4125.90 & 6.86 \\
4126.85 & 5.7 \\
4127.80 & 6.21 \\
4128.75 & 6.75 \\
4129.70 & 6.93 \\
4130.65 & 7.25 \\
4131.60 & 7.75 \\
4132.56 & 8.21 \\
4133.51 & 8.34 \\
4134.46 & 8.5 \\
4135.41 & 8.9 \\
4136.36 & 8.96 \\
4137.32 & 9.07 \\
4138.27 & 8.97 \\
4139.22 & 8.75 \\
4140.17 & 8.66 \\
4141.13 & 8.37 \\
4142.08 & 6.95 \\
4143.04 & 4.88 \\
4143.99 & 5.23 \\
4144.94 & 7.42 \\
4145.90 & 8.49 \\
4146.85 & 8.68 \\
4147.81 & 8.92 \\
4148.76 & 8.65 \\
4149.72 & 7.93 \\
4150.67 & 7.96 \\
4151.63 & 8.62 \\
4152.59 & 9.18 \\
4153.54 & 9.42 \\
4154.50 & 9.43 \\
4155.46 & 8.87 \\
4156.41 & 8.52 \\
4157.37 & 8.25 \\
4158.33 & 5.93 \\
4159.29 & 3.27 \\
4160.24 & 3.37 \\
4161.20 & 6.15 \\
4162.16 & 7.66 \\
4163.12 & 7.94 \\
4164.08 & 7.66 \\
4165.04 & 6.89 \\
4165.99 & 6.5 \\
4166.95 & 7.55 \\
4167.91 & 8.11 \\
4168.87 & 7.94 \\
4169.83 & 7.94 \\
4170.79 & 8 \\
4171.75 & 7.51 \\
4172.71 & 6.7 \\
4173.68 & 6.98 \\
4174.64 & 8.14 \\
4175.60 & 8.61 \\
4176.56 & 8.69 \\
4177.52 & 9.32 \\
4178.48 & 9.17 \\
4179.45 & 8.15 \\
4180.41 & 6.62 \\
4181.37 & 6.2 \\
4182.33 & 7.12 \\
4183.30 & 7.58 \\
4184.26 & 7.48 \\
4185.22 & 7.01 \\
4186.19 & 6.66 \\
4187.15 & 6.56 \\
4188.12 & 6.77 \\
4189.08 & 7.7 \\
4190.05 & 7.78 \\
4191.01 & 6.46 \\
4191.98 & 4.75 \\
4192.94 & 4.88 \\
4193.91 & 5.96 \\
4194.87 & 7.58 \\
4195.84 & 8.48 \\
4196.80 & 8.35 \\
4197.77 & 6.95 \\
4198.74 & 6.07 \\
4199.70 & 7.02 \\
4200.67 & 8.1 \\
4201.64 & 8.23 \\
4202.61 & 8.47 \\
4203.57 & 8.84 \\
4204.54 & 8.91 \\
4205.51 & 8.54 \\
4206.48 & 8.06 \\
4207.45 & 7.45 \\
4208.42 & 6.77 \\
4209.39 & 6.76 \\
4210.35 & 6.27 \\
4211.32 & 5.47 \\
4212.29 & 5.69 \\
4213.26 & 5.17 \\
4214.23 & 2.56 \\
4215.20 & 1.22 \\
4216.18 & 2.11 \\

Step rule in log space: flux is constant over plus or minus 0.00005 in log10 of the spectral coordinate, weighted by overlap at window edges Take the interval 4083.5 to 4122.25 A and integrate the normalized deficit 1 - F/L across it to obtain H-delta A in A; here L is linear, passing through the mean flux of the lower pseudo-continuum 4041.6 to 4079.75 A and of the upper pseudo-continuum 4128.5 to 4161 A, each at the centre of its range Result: 8.3 A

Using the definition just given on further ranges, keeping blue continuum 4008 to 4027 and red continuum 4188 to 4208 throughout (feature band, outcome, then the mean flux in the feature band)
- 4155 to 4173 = 1.4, 7.1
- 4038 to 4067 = -2.4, 9.36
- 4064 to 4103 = 8.3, 6.59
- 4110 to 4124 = 2.8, 6.48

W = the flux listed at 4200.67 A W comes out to 8.1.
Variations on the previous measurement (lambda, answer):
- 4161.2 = 6.15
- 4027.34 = 11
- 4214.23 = 2.56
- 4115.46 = 5.5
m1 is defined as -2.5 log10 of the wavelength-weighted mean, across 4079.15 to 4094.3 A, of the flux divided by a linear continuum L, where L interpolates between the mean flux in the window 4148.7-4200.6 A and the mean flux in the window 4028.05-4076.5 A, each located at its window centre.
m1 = 0.42 mag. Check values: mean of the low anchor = 8.78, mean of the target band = 5.67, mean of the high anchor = 7.38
